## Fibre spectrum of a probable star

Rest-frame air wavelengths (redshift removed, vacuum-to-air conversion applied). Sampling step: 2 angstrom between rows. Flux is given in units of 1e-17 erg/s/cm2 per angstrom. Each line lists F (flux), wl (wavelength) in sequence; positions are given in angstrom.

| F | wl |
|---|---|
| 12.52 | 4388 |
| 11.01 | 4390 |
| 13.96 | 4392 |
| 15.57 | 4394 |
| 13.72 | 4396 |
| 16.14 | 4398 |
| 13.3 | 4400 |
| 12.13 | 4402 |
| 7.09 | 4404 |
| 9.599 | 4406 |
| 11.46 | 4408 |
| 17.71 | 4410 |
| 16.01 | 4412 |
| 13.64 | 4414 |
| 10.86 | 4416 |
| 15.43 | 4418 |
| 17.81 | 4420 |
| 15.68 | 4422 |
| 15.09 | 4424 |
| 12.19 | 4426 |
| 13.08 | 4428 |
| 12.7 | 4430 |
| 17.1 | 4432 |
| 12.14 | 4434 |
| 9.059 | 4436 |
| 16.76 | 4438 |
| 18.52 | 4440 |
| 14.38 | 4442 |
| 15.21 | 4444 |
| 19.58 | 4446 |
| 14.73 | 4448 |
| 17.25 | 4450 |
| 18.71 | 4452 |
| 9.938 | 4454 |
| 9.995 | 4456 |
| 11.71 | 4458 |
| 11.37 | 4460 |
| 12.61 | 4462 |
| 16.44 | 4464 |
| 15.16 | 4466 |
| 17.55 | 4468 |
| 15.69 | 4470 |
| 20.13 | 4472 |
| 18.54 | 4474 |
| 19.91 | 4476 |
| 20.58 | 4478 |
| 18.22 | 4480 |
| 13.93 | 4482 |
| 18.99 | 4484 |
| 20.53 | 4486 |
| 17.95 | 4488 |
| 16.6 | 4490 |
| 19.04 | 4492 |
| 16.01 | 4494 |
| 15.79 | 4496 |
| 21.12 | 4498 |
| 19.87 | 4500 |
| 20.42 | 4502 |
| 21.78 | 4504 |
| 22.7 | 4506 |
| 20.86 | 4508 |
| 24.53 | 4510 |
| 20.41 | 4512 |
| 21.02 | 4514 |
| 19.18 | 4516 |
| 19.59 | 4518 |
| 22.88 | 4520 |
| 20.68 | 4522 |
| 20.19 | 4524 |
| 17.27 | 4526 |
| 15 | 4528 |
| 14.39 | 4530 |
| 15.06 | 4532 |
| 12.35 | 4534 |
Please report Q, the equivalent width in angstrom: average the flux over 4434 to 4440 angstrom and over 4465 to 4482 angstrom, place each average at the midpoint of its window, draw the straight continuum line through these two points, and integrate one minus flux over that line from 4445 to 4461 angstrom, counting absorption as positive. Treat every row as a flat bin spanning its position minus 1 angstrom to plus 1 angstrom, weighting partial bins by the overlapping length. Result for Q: 1.3 angstrom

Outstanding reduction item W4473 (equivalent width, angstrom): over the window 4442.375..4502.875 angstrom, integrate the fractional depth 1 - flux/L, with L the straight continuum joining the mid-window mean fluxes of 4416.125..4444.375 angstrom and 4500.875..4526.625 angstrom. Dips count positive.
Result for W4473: 3.6 angstrom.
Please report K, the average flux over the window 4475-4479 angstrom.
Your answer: 20.2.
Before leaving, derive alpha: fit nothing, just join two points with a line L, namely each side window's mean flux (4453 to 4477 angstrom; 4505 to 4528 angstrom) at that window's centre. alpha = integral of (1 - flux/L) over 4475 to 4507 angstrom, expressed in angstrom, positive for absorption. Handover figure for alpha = -2.16 angstrom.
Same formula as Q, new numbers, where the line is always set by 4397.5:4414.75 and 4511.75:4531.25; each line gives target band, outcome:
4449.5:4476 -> 1.3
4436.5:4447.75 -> -1.2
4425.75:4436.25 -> 0.9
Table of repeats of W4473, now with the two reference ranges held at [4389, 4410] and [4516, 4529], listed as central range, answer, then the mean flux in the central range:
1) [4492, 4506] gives -1.1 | 19.4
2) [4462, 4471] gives 0.2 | 15.8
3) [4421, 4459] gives 1.0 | 14.4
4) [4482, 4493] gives -0.5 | 18.2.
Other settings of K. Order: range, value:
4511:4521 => 20.6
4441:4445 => 14.8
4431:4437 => 12.8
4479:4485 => 17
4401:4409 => 10.1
